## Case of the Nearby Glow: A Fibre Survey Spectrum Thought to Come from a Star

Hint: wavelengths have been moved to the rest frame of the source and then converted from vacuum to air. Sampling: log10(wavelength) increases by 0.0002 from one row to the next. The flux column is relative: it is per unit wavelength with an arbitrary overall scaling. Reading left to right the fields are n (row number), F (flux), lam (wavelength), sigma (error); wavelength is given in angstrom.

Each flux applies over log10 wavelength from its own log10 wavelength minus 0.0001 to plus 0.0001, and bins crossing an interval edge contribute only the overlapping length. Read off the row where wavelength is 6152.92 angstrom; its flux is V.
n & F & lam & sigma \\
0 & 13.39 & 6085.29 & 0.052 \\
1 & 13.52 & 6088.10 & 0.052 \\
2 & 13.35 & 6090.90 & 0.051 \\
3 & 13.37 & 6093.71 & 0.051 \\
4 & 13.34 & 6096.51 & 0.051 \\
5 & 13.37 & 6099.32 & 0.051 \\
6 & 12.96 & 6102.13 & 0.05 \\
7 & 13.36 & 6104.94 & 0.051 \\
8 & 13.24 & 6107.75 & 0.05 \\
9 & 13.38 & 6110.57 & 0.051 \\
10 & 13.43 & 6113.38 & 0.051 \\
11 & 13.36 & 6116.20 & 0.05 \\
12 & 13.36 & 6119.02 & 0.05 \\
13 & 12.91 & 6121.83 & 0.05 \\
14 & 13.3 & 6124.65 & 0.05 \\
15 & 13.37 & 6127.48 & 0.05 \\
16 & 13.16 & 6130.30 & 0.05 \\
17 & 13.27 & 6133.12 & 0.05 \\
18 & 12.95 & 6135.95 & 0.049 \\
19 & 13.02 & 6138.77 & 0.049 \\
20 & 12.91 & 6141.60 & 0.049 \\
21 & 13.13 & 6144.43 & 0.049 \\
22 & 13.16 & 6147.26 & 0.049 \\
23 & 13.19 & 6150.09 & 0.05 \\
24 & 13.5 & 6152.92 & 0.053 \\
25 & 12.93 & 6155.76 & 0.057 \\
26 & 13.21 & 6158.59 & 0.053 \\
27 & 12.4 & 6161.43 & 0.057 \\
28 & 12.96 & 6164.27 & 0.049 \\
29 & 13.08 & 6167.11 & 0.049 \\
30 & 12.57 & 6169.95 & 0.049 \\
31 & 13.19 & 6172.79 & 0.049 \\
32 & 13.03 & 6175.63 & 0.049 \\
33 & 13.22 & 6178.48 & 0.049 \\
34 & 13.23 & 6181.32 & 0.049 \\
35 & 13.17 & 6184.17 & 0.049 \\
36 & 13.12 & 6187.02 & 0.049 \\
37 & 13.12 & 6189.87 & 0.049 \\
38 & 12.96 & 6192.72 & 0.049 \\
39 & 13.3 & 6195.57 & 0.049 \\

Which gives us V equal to 13.5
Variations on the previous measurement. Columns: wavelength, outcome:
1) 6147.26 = 13.16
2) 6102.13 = 12.96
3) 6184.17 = 13.17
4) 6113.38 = 13.43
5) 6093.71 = 13.37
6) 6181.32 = 13.23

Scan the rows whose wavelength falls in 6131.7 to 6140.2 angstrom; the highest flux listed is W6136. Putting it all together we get 13.27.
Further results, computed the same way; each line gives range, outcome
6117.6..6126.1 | 13.36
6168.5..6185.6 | 13.23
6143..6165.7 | 13.5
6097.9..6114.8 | 13.43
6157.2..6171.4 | 13.21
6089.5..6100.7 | 13.37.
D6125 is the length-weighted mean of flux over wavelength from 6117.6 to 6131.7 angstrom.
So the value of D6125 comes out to 13.2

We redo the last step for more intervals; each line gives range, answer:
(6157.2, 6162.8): 12.8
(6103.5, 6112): 13.3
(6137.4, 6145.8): 13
